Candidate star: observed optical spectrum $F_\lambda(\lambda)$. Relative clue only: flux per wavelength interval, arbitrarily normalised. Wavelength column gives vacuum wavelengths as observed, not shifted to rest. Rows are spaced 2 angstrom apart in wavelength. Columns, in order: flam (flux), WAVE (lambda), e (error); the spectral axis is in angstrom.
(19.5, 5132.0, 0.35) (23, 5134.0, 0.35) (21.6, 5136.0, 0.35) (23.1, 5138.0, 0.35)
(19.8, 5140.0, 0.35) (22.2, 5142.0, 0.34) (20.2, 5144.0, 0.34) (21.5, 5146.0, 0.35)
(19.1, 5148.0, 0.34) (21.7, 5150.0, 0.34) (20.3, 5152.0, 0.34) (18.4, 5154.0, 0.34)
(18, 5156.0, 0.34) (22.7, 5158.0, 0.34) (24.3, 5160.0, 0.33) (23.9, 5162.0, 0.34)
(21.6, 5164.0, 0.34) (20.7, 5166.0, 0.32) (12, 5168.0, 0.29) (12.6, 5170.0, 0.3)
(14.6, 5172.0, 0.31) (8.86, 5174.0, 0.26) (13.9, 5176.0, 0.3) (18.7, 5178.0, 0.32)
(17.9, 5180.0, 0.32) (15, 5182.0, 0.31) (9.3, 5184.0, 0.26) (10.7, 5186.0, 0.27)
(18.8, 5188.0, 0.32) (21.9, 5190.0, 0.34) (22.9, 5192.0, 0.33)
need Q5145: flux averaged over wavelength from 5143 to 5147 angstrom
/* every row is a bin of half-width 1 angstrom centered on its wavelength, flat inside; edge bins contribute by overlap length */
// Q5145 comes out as 20.9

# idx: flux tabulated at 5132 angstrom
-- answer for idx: 19.5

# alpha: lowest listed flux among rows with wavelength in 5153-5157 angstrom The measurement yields 18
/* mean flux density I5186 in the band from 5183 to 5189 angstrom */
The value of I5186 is 12.9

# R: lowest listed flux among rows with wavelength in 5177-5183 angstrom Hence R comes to 15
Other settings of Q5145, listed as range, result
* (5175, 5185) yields 15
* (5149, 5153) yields 21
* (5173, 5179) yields 13.8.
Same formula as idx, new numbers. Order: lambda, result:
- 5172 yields 14.6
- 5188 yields 18.8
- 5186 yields 10.7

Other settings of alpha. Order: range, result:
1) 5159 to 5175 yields 8.86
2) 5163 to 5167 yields 20.7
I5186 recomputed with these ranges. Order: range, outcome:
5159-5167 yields 22.6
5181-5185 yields 12.2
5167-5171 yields 12.3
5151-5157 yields 18.9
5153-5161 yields 20.9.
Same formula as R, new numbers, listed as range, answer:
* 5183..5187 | 9.3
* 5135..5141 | 19.8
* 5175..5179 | 13.9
